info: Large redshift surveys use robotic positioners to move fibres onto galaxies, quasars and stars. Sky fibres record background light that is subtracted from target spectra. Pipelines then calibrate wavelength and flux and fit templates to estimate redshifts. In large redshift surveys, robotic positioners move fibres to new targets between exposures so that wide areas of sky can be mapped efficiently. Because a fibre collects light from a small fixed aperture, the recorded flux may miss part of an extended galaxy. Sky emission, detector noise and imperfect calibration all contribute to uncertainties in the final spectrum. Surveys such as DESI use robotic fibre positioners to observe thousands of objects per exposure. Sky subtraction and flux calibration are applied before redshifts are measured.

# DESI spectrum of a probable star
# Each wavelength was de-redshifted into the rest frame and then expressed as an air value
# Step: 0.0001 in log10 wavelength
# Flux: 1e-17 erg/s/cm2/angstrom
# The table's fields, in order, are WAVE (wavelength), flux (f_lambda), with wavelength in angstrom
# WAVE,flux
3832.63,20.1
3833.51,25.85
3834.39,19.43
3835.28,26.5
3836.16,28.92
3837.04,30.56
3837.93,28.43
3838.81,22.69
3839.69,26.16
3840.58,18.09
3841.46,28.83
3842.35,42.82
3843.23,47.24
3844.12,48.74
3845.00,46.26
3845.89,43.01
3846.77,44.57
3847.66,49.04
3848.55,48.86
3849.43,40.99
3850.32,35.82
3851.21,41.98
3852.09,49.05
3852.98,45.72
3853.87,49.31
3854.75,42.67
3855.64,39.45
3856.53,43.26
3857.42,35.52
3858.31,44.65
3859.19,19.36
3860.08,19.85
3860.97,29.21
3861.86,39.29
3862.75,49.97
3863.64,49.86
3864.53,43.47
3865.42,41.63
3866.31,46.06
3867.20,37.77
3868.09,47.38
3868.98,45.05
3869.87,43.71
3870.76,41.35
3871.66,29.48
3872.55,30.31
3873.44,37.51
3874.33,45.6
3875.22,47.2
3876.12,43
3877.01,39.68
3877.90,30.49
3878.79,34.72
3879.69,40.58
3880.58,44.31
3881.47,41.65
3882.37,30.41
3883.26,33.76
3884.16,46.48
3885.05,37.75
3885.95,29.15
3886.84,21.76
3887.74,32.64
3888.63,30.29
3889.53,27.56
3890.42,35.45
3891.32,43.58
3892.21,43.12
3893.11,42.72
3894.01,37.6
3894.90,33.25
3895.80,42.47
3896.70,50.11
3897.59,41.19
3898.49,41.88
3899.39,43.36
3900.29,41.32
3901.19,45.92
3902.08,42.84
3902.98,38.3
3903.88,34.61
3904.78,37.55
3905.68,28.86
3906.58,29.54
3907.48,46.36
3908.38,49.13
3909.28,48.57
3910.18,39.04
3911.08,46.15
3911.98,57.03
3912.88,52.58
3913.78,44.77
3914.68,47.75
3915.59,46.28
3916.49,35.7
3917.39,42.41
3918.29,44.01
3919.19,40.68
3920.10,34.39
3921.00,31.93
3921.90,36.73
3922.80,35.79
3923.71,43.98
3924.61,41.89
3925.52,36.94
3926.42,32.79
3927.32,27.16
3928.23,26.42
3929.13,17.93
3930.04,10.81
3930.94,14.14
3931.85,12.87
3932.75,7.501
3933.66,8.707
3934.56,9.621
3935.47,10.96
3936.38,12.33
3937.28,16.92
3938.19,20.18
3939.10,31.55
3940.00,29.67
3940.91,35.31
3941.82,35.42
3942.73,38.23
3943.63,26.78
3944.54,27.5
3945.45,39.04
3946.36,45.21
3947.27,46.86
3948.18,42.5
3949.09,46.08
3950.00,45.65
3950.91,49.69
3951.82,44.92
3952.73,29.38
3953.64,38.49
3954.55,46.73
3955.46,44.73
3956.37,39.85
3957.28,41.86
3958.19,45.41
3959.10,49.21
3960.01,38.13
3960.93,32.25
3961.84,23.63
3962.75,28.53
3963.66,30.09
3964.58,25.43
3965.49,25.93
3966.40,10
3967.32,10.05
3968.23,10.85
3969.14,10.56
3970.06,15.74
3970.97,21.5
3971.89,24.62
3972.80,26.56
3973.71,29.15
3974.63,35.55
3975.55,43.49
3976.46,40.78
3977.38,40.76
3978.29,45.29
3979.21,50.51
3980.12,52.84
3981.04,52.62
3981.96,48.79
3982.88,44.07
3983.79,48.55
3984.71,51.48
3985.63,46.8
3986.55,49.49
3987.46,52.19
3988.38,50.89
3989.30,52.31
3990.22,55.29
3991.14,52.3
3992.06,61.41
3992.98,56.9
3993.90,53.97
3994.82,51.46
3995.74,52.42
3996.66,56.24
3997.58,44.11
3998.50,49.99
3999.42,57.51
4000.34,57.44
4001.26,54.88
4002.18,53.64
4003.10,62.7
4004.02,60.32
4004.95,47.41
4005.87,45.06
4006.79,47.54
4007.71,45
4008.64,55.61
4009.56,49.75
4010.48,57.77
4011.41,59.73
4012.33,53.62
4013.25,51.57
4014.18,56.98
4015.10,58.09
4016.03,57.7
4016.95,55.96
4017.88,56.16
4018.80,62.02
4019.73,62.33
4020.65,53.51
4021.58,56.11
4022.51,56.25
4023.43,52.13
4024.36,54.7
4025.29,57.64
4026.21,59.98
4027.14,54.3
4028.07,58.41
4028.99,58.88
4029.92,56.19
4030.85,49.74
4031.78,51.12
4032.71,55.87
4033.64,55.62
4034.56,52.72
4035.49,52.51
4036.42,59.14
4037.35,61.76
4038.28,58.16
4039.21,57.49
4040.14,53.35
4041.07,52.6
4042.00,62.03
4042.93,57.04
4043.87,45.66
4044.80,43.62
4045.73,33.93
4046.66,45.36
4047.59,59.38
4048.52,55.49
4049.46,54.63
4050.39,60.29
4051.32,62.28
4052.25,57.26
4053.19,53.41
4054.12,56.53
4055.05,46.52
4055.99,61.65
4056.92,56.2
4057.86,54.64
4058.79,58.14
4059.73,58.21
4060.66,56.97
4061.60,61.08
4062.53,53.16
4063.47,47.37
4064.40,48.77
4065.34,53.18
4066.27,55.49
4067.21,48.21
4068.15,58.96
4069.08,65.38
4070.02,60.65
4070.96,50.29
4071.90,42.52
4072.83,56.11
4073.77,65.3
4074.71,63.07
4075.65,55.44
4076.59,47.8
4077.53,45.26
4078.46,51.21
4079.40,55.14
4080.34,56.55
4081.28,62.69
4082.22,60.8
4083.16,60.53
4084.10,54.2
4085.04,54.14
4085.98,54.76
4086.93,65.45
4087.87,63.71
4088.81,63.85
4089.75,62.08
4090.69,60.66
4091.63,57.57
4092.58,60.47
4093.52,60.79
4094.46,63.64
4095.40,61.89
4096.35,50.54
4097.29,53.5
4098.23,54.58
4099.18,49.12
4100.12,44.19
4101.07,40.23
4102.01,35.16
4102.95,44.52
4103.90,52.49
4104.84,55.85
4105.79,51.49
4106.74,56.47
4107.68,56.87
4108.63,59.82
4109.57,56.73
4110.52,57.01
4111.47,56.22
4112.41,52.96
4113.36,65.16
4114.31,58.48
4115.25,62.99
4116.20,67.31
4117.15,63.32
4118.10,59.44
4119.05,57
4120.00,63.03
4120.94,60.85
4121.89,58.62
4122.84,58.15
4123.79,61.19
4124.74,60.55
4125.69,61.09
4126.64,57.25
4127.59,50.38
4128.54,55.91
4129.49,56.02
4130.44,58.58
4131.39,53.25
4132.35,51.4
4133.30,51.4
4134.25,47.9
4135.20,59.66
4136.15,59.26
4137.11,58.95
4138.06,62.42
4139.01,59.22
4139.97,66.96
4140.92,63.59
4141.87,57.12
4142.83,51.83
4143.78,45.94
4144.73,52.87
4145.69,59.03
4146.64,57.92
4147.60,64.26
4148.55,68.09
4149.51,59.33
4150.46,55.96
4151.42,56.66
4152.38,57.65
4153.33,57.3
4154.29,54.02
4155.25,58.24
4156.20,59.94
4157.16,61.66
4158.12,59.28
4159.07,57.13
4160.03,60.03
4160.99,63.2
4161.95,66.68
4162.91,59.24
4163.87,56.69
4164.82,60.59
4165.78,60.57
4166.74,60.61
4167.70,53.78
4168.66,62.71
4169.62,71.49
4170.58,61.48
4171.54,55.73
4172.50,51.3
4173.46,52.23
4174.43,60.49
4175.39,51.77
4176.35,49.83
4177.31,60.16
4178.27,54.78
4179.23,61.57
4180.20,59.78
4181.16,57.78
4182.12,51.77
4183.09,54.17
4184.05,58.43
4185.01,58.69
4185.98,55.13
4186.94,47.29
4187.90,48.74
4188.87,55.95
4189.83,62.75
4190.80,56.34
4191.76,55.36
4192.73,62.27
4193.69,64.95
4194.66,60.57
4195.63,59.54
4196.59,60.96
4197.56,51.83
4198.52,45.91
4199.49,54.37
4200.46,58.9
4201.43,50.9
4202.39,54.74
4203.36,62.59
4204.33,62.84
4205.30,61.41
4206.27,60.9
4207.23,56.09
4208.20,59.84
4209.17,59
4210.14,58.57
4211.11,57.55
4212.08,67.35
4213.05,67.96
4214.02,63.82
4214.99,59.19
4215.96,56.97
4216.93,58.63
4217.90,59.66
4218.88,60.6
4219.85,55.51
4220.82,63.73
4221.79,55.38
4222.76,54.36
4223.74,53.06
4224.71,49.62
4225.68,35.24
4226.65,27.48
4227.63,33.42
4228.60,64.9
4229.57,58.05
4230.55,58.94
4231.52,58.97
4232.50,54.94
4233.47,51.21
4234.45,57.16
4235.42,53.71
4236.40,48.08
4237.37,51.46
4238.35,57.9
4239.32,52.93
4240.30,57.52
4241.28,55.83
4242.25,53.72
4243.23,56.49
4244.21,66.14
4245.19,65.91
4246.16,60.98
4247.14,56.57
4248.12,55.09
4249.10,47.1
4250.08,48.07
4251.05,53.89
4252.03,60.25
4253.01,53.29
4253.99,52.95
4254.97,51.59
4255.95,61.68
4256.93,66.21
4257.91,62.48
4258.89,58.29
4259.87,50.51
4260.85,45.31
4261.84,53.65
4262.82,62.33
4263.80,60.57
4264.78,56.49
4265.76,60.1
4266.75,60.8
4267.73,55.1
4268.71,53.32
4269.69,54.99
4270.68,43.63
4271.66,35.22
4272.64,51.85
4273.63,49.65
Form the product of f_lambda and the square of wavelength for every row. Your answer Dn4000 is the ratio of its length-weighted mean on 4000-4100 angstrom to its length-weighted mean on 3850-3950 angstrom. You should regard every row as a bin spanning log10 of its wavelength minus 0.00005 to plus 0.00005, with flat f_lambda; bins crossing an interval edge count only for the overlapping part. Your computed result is 1.64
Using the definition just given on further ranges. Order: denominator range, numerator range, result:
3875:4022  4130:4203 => 1.59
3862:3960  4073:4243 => 1.74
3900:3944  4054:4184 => 1.90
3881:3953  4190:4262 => 1.85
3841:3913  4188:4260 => 1.66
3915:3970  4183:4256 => 2.07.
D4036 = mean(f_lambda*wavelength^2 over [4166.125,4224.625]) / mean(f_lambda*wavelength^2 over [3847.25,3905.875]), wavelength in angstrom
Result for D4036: 1.72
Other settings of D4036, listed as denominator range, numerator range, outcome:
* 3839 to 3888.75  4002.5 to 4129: 1.58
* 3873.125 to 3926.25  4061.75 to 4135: 1.56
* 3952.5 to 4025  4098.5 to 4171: 1.36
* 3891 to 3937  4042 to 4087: 1.67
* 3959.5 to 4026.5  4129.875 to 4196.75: 1.36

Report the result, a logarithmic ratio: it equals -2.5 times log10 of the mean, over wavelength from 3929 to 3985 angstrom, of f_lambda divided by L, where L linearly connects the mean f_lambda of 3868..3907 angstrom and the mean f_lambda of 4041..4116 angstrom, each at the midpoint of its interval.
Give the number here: 0.36 mag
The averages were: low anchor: 38.2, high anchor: 55.2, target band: 32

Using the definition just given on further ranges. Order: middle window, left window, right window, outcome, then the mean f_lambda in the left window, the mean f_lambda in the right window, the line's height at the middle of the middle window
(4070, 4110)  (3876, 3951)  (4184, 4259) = -0.17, 35.5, 56.3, 47.4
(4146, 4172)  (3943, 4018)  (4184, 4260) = -0.13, 43.8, 56.3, 53.1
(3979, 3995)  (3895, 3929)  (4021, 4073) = -0.07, 40.4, 54.7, 48.4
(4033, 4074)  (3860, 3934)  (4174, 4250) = -0.17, 37.5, 56.2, 46.8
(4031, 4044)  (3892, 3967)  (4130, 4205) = -0.22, 35.3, 57.6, 45.4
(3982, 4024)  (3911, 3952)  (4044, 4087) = -0.20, 33.1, 54.8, 44.7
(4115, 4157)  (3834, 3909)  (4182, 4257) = -0.13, 38.4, 56.1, 51.9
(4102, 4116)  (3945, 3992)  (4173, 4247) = -0.14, 38.9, 56.4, 49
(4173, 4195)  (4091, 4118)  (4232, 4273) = -0.02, 55.4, 55.1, 55.3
